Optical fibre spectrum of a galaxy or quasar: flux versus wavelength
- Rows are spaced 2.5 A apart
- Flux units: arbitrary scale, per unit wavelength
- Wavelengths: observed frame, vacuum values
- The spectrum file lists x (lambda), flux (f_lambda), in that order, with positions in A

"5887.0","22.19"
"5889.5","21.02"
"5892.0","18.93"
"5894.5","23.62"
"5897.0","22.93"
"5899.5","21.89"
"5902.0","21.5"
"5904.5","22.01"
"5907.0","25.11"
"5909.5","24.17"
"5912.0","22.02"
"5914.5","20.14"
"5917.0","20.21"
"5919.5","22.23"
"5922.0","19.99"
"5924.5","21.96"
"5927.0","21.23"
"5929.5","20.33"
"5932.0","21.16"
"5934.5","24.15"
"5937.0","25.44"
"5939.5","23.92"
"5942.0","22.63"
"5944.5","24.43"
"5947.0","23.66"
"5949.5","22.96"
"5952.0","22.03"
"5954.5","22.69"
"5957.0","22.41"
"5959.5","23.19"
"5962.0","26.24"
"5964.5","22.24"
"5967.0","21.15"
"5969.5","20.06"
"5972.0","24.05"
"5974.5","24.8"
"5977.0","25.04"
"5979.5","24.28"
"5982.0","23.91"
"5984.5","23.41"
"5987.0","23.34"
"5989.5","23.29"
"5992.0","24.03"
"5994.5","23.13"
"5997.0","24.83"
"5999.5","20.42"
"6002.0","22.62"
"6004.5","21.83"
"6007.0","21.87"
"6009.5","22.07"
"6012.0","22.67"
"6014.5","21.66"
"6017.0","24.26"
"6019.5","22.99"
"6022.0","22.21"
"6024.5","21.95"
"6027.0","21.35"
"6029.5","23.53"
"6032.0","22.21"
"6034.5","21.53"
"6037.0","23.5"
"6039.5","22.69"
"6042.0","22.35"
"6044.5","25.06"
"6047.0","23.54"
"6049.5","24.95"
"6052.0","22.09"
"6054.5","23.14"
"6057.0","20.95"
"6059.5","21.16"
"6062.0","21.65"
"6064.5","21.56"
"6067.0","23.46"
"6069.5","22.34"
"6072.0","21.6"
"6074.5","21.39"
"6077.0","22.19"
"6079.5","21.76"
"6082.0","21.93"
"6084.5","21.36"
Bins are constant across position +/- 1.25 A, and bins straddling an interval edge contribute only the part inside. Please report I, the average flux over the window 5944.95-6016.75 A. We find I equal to 23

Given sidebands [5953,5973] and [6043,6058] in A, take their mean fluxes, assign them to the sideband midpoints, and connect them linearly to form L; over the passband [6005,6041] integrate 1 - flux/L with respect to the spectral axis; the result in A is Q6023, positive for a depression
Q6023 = 1.1 A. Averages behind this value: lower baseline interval 22.7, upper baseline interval 23.3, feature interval 22.4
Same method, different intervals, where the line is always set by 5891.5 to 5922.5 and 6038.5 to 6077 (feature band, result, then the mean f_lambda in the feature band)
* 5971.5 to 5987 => -1.34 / 24.2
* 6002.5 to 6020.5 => -0.09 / 22.5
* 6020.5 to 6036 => 0.18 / 22.2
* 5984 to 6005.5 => -0.65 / 23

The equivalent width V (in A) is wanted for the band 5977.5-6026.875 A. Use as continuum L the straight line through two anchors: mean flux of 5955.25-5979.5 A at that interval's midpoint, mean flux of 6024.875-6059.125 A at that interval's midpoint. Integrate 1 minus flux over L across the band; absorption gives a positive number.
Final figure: 0.4 A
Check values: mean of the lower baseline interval 23.3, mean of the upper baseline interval 22.8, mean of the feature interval 22.9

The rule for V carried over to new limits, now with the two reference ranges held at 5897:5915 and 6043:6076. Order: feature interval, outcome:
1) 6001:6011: 0.2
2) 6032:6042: 0.0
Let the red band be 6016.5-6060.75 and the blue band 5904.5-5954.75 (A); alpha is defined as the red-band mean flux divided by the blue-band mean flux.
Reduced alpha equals 1.01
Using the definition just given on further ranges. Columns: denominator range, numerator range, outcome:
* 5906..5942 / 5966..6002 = 1.04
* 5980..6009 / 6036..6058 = 1.01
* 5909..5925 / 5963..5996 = 1.09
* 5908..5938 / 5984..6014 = 1.04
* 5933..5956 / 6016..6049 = 0.97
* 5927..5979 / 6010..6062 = 0.98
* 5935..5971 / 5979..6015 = 0.99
